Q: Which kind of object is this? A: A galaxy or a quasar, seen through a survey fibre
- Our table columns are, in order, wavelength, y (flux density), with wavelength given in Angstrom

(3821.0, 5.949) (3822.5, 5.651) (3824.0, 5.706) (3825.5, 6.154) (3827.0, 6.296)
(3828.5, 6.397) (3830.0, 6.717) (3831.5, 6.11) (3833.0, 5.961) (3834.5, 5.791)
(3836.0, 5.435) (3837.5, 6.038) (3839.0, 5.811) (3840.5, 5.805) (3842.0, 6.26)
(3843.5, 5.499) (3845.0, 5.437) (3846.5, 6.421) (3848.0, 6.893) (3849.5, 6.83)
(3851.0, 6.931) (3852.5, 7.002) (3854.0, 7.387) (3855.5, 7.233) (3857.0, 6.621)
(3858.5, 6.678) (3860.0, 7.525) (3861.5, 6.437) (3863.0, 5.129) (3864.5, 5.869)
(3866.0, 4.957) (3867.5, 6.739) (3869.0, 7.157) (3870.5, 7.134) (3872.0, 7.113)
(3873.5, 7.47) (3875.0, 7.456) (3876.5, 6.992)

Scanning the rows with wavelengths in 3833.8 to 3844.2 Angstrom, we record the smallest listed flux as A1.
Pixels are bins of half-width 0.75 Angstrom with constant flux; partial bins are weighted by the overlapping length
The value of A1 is 5.435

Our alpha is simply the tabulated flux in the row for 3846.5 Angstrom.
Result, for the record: 6.421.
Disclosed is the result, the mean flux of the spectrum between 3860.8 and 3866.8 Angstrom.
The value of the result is 5.6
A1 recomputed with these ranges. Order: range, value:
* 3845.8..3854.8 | 6.421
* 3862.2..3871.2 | 4.957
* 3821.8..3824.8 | 5.651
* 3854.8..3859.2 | 6.621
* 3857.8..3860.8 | 6.678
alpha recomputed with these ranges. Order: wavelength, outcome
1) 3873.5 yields 7.47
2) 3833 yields 5.961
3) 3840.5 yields 5.805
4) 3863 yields 5.129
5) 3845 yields 5.437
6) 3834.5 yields 5.791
